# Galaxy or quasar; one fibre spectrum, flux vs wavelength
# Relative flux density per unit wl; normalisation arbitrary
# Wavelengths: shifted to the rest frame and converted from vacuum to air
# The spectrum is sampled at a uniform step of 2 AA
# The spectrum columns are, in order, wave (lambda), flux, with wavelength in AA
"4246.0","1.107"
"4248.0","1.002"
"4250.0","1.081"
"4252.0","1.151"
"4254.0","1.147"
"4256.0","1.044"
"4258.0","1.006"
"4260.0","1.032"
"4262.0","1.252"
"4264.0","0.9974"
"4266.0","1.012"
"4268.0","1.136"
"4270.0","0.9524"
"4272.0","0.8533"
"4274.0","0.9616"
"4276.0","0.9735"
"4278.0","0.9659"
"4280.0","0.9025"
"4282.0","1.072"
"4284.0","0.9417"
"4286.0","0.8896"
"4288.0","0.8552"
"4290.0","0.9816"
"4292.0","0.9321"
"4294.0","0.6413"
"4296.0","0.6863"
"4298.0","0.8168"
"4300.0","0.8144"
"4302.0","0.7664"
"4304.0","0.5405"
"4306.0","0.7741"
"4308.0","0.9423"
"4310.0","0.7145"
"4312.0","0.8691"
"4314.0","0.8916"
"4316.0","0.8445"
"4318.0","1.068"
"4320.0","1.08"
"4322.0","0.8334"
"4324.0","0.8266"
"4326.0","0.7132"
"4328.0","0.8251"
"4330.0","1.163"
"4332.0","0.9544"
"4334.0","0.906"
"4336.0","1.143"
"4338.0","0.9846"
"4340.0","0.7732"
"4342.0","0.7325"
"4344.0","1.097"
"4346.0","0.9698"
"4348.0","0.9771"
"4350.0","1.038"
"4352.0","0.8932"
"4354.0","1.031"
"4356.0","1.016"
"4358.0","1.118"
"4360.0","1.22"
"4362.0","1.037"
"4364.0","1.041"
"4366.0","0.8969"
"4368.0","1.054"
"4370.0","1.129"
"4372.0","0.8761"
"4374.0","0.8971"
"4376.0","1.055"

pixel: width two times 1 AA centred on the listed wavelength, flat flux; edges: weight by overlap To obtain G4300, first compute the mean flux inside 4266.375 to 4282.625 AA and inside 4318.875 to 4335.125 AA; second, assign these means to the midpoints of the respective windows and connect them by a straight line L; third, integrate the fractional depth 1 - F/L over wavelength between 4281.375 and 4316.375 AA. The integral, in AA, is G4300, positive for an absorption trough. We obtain 4.4 AA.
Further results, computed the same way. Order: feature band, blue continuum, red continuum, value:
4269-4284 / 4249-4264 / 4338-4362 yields 1.7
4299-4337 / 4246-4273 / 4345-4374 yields 5.7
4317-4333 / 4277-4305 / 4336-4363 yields 0.0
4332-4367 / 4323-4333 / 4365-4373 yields -1.7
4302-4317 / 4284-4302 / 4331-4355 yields 1.3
